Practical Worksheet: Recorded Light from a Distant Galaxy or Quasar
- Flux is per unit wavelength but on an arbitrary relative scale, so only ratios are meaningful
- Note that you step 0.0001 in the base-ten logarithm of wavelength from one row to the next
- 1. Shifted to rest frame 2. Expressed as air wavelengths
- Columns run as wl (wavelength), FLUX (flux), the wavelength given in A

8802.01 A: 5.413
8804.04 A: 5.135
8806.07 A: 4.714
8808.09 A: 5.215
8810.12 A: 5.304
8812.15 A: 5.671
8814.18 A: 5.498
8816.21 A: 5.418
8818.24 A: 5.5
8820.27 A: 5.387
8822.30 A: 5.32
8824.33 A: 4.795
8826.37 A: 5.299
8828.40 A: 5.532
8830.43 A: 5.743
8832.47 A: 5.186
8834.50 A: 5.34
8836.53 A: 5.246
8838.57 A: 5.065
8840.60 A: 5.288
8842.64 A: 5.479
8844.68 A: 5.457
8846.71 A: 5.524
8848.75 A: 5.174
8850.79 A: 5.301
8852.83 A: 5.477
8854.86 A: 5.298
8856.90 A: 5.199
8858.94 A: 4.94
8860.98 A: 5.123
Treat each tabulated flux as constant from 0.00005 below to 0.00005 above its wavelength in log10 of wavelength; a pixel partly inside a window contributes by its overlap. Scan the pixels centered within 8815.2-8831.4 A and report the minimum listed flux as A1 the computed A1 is 4.795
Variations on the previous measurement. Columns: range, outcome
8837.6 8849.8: 5.065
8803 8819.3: 4.714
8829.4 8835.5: 5.186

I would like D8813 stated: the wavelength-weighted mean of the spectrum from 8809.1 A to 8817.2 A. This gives 5.47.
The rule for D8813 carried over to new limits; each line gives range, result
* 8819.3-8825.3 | 5.17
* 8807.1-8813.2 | 5.39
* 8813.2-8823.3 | 5.43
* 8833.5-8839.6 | 5.22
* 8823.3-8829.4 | 5.21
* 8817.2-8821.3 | 5.45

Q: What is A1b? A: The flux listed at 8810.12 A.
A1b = 5.304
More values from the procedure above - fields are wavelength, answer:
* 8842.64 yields 5.479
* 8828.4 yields 5.532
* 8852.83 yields 5.477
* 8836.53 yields 5.246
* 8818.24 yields 5.5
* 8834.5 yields 5.34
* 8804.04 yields 5.135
